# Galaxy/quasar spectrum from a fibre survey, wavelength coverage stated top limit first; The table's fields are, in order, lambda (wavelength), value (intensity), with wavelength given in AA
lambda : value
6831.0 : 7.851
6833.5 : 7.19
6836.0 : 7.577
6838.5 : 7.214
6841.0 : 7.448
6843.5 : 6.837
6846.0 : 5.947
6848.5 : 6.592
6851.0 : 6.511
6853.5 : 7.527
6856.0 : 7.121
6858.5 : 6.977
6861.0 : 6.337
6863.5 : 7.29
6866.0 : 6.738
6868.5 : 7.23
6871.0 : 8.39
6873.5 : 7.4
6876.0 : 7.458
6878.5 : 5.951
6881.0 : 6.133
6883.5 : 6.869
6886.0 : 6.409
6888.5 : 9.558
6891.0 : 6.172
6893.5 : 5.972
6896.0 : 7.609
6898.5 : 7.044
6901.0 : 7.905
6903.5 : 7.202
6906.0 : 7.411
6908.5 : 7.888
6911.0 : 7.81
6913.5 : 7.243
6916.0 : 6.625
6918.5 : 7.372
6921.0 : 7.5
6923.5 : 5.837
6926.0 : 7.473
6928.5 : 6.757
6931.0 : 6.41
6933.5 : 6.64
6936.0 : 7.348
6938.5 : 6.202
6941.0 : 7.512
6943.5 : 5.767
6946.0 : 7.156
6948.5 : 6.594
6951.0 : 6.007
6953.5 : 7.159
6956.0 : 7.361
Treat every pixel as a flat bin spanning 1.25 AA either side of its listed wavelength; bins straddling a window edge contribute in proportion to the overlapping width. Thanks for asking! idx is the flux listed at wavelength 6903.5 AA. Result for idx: 7.202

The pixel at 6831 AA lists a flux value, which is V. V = 7.851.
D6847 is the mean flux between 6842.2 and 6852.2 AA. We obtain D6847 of 6.48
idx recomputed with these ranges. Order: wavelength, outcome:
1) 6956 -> 7.361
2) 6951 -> 6.007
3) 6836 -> 7.577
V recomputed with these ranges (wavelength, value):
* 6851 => 6.511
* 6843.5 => 6.837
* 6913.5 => 7.243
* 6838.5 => 7.214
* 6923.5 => 5.837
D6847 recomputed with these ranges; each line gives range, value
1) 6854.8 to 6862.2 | 6.81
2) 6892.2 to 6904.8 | 7.14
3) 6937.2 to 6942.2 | 6.86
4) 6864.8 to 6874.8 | 7.44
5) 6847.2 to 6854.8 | 6.87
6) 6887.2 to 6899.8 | 7.27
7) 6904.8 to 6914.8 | 7.58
